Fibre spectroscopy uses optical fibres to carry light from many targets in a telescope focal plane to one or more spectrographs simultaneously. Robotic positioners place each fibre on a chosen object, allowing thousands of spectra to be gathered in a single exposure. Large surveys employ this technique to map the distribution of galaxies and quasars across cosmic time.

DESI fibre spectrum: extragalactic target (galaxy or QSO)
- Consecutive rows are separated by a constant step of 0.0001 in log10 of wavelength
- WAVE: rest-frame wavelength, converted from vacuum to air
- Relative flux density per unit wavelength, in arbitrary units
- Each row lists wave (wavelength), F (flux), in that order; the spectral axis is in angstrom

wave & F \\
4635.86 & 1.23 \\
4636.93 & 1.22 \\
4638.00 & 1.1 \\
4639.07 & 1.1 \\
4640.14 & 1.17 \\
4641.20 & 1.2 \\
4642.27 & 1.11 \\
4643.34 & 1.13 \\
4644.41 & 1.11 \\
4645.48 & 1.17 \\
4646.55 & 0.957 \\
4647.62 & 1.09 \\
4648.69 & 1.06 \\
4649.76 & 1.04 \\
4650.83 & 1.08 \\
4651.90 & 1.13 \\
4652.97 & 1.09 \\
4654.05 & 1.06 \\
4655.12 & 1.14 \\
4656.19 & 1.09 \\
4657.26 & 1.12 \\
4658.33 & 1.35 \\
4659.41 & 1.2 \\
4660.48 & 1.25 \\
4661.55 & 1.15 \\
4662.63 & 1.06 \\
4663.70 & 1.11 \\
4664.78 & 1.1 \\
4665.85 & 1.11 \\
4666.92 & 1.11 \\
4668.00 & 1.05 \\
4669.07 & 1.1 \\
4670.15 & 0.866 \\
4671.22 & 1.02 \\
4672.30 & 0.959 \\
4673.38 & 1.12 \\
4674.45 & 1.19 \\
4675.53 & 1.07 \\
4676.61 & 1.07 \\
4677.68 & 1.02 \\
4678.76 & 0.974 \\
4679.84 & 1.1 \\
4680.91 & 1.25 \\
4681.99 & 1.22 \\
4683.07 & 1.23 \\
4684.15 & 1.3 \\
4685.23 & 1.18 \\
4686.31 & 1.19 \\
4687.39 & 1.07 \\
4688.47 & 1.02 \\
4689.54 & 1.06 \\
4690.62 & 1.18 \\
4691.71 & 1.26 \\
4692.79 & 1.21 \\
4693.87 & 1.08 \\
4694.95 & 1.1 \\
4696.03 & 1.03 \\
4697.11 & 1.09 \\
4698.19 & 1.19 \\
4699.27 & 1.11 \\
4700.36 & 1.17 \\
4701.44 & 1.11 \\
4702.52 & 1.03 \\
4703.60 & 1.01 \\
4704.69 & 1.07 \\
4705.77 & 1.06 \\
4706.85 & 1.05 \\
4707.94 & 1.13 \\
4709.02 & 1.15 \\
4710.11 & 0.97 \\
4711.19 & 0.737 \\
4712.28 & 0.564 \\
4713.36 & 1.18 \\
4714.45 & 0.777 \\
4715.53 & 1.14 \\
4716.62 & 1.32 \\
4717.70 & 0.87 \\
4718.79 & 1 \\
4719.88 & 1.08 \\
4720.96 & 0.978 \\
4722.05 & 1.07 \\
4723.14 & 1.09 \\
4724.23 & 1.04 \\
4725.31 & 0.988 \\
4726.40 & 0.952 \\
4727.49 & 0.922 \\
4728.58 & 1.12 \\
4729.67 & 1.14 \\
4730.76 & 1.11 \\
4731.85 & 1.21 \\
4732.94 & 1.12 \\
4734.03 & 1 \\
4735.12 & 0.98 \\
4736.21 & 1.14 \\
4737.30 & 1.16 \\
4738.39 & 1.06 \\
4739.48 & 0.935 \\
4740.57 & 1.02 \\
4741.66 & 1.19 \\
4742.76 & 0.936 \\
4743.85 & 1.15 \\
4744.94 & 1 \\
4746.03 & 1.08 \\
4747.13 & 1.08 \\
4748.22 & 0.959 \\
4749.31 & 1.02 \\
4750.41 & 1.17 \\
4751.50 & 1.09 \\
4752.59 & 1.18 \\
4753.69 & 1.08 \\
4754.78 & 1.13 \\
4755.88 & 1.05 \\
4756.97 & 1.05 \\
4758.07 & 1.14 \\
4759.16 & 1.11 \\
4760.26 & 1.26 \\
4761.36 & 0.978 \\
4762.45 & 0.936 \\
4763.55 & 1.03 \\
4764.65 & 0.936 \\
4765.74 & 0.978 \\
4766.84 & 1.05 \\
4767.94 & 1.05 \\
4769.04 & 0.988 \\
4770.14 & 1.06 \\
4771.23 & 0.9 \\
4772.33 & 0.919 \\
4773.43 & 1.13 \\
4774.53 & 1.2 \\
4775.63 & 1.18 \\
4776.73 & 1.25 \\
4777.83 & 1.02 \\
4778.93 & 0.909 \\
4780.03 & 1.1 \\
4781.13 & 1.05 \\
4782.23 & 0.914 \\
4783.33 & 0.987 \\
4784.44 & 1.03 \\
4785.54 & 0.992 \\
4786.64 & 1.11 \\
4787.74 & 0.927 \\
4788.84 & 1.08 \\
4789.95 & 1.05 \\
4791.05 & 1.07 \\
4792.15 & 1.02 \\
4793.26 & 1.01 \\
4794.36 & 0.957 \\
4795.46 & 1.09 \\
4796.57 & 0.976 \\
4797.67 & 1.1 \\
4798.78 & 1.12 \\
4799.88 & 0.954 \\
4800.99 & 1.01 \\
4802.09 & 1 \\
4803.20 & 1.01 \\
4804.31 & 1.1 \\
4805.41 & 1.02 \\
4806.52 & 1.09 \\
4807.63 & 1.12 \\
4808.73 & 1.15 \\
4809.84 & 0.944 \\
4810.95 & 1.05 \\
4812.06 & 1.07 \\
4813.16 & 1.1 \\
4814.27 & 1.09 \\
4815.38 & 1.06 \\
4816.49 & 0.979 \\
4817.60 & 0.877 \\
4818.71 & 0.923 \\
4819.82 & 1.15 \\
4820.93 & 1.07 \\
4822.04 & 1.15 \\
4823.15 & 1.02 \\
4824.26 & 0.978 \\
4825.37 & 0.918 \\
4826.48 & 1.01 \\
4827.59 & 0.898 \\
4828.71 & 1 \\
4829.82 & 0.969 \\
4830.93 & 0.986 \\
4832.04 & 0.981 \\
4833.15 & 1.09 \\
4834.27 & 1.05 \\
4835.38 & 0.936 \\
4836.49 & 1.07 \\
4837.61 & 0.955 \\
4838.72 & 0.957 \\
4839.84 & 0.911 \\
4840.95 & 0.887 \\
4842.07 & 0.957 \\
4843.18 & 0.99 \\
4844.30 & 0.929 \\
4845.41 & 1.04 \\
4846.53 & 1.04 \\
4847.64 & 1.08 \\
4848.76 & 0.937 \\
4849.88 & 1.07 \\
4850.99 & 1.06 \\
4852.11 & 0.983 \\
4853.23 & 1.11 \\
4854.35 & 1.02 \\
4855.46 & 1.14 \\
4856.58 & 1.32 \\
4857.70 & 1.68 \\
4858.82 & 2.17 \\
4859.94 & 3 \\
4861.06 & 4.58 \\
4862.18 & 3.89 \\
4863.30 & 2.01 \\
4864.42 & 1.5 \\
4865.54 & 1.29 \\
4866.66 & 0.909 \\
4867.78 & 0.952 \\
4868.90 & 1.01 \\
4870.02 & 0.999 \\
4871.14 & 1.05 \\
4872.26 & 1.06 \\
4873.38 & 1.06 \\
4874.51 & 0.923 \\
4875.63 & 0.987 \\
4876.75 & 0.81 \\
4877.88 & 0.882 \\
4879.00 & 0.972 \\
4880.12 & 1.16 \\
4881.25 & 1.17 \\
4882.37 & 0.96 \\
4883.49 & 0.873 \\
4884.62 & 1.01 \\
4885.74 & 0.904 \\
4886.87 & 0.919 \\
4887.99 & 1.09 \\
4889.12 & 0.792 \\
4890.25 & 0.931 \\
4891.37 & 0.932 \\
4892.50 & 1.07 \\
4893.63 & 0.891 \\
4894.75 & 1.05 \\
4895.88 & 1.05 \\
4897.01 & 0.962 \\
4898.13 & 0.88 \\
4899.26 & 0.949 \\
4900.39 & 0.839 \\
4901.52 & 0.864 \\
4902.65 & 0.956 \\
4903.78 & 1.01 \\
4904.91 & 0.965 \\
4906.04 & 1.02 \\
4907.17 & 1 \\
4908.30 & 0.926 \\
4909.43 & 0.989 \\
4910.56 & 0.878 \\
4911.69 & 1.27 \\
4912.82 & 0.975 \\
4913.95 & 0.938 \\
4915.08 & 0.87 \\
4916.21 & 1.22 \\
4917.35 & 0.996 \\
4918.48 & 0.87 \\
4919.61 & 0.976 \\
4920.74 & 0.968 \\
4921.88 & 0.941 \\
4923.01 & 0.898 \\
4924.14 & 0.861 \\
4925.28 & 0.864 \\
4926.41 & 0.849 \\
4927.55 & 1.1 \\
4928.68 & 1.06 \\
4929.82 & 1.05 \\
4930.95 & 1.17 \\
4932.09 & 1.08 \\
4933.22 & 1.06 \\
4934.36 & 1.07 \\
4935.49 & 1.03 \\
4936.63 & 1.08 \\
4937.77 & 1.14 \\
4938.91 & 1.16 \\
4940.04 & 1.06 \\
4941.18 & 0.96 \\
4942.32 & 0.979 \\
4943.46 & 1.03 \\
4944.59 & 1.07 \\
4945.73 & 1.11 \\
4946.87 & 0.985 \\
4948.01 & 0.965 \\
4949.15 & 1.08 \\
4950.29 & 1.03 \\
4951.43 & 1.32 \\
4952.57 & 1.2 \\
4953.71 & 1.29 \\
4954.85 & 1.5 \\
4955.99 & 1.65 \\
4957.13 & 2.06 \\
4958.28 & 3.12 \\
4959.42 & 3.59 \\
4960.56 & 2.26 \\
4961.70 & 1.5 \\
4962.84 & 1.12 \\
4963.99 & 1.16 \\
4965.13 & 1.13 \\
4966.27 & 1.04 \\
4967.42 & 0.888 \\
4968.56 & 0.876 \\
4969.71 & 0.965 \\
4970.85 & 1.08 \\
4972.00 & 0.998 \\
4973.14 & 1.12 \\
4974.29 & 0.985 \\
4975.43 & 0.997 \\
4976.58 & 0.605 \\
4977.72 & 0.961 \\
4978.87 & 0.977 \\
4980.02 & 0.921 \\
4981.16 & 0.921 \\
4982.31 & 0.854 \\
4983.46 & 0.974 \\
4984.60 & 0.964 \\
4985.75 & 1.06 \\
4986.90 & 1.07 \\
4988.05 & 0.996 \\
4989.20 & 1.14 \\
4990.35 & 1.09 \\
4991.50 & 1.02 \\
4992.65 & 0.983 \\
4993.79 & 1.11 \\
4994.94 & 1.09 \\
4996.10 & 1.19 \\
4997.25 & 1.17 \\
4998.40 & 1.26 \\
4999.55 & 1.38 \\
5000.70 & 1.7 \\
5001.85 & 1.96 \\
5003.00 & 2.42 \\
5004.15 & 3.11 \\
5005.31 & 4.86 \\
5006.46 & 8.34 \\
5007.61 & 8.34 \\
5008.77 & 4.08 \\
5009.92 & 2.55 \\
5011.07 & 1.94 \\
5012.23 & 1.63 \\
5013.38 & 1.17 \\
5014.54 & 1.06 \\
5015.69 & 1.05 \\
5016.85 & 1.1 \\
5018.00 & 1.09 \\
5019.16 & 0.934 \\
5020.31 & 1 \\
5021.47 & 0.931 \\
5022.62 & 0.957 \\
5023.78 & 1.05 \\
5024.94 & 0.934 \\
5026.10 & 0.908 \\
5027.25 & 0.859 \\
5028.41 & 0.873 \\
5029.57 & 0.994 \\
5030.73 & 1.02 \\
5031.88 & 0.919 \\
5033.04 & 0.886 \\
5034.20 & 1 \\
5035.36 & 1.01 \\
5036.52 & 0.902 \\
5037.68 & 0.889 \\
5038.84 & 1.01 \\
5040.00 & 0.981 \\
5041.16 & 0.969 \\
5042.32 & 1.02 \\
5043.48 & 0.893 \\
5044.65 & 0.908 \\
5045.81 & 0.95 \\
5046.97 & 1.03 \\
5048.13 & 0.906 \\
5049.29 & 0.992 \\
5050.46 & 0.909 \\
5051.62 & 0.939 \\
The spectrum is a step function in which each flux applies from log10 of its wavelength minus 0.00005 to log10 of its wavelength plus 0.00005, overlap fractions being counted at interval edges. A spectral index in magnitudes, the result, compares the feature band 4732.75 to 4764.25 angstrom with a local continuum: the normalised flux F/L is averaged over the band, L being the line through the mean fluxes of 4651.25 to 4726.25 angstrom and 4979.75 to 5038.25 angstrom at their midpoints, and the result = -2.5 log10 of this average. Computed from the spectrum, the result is 0.11 mag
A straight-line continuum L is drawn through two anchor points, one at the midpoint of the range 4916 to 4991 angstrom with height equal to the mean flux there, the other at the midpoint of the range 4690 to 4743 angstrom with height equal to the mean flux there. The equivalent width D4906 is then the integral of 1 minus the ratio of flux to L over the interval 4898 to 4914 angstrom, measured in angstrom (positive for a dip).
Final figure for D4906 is 2.4 angstrom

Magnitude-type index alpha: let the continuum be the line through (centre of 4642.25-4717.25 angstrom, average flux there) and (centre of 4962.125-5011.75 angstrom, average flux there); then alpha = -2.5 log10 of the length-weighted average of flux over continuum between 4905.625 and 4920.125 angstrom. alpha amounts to 0.489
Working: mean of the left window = 1.09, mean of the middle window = 0.995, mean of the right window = 1.71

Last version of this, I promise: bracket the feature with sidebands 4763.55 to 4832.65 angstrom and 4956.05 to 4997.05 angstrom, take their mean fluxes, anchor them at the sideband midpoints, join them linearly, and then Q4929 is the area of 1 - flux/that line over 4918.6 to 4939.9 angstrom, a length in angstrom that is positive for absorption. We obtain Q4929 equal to 2.9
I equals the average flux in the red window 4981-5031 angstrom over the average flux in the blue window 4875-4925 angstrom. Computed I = 1.8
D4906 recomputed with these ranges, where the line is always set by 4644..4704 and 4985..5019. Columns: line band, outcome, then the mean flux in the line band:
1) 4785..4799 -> 4.1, 1.04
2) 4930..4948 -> 7.9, 1.06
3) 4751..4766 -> 3.2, 1.07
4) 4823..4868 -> 8.9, 1.31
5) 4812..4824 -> 3.9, 1.04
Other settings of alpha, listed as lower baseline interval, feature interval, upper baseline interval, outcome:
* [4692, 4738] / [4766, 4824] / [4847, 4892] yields 0.14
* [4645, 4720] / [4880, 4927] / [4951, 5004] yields 0.29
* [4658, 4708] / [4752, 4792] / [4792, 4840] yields 0.00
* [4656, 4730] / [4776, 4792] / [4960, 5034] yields 0.17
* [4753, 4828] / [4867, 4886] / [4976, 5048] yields 0.22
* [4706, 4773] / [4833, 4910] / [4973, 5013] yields 0.25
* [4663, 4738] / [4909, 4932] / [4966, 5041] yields 0.34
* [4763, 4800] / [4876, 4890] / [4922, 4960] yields 0.22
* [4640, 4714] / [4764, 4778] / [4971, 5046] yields 0.14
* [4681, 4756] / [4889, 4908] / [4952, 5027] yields 0.44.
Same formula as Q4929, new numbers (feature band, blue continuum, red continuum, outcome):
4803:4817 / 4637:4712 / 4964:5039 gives 2.14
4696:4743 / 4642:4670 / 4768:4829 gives 1.32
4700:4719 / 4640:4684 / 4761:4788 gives 1.00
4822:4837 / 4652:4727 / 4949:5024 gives 3.82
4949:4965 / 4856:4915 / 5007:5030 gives -2.59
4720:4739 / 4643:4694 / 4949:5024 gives 2.34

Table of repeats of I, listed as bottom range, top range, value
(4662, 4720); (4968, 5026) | 1.50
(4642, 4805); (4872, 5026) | 1.22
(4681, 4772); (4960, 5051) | 1.32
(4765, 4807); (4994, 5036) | 1.78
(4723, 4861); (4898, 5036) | 1.23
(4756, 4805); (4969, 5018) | 1.67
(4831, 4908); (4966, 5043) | 1.24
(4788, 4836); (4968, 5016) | 1.70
